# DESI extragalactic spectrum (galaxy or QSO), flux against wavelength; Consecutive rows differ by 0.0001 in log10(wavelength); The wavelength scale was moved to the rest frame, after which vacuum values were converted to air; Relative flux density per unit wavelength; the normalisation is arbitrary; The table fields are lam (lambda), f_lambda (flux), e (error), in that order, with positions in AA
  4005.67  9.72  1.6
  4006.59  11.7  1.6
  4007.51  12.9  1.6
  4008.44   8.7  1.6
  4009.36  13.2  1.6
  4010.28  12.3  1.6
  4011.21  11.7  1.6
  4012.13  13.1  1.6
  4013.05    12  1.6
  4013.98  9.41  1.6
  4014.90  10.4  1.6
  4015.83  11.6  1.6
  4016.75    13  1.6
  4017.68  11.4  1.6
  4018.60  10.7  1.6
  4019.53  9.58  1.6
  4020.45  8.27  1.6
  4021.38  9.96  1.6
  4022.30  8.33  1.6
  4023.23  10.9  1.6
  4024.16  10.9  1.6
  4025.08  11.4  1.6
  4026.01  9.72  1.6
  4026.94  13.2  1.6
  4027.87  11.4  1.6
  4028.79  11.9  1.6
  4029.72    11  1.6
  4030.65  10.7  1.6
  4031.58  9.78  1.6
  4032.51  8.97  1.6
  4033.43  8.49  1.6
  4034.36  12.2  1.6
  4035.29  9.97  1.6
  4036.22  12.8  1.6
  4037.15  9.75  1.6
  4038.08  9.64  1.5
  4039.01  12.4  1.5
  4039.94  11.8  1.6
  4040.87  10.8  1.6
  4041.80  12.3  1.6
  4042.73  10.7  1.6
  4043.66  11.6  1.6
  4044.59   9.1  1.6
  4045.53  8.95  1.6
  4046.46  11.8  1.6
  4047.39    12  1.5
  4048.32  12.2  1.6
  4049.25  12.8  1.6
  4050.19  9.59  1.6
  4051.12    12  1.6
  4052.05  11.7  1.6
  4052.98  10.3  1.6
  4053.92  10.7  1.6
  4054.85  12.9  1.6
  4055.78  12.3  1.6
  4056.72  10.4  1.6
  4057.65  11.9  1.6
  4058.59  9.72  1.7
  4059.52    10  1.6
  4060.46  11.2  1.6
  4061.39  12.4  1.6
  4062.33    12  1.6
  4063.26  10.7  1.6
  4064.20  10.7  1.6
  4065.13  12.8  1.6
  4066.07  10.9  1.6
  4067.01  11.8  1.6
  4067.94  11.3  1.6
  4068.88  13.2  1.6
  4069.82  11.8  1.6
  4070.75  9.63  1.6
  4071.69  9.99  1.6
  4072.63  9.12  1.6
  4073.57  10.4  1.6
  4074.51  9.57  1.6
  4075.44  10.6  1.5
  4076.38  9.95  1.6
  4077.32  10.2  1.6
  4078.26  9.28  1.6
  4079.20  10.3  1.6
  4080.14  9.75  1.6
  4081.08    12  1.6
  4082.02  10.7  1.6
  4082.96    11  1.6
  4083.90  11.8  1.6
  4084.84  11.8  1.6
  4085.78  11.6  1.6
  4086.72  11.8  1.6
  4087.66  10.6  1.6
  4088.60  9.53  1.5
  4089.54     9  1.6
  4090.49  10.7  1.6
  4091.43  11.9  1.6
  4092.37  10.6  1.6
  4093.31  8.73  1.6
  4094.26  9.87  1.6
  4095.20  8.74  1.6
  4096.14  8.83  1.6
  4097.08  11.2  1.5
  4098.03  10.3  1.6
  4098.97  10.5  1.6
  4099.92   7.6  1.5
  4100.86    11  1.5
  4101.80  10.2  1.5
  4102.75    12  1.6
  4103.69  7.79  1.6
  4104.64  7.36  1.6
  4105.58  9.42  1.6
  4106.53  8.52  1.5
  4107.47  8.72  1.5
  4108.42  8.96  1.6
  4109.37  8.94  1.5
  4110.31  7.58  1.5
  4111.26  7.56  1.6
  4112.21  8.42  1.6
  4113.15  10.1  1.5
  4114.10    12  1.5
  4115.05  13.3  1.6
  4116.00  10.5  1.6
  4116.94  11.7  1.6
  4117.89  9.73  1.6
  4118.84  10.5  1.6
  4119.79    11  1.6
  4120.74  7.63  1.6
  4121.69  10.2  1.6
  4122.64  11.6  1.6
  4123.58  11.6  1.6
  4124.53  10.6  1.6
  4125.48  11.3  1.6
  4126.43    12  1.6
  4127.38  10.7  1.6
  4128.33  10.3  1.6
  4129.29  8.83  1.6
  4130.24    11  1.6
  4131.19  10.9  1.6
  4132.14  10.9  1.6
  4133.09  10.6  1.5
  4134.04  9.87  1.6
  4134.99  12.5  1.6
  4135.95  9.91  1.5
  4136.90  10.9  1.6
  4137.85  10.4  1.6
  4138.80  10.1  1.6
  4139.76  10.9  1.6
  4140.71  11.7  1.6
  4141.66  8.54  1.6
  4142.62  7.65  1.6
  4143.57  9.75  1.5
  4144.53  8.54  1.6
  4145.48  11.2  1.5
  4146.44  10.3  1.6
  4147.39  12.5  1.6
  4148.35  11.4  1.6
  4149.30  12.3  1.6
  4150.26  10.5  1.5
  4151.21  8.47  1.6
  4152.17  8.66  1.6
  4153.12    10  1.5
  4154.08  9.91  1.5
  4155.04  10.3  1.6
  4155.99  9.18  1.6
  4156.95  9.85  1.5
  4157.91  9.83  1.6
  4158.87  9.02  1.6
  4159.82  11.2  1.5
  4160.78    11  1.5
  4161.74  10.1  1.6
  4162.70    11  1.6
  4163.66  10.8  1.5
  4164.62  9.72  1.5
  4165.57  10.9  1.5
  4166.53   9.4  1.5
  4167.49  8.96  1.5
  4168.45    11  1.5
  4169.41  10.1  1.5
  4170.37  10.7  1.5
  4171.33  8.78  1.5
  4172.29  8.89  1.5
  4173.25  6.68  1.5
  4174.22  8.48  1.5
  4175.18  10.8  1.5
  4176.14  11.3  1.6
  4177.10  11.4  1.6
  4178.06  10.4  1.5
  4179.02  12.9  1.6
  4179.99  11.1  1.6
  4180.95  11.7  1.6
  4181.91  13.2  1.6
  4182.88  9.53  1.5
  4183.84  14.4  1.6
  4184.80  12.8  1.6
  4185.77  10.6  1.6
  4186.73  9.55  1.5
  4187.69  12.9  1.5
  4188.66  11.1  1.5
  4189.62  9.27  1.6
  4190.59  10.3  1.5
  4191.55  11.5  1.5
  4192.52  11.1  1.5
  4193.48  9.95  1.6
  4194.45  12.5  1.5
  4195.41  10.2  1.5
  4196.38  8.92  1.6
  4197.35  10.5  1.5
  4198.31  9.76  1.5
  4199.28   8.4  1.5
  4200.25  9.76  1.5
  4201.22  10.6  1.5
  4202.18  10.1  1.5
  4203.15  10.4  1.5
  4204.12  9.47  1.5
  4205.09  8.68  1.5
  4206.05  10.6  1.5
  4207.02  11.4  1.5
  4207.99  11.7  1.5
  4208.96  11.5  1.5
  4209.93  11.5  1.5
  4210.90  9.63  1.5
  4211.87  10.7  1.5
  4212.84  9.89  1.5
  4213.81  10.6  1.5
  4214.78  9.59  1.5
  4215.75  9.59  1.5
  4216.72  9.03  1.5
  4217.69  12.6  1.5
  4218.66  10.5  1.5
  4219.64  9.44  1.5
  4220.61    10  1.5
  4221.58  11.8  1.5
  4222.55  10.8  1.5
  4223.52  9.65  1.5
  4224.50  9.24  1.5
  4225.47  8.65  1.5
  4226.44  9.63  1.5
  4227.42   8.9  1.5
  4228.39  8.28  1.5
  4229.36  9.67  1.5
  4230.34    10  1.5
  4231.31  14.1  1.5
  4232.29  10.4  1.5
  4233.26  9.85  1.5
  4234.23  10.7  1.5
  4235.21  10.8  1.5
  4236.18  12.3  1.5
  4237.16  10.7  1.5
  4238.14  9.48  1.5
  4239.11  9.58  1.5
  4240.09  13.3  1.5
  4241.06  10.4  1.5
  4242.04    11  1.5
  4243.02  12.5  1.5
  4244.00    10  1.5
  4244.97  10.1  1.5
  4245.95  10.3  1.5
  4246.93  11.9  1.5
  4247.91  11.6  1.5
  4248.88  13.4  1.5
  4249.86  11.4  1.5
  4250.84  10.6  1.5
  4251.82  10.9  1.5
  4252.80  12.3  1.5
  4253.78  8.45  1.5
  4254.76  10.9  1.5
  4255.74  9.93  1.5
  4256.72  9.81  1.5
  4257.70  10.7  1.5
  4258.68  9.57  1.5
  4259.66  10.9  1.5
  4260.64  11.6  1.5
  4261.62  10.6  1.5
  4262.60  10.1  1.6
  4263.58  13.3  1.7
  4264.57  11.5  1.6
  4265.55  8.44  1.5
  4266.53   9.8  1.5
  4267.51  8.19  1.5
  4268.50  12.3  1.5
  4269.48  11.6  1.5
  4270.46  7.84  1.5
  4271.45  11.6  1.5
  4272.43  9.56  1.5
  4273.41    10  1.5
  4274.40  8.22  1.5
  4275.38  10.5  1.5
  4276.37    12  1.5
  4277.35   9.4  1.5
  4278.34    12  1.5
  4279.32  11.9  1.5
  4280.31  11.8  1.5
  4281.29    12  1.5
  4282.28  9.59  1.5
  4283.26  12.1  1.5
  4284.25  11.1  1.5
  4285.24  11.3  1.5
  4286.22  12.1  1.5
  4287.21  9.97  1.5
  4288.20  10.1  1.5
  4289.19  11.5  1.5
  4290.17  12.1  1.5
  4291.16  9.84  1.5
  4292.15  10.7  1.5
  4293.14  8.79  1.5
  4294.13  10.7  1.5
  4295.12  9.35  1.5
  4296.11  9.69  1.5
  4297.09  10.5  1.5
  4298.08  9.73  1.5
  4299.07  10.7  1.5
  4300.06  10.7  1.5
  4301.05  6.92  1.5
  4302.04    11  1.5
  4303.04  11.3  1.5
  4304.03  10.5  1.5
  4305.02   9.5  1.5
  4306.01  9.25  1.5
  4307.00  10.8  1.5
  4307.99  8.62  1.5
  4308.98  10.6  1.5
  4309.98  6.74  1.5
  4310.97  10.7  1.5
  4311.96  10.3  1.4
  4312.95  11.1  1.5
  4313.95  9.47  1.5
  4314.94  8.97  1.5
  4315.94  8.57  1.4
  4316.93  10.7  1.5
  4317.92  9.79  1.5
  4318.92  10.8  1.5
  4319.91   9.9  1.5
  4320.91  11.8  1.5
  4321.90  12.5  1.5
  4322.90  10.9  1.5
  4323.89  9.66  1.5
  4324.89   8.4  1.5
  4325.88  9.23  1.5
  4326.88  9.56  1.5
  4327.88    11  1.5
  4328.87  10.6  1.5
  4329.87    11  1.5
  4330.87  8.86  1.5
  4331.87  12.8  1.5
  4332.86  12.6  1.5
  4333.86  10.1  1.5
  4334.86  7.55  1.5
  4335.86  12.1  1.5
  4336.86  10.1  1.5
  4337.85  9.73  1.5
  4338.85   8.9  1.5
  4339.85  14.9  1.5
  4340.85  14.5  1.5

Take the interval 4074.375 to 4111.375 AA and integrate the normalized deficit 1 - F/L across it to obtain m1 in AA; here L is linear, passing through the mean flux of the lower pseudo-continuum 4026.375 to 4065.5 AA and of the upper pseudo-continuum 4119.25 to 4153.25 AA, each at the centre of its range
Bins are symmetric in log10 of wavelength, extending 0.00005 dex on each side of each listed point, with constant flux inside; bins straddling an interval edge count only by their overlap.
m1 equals 2.9 AA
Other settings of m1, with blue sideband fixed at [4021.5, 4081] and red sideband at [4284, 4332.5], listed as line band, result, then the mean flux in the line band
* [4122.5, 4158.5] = 0.9 AA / 10.4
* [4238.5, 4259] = -1.0 AA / 10.9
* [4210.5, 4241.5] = 0.4 AA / 10.3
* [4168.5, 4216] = 0.0 AA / 10.5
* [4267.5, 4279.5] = -0.2 AA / 10.4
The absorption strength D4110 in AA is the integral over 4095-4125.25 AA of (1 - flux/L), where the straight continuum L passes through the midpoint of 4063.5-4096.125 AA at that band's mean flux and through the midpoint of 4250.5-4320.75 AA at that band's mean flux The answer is 2.1 AA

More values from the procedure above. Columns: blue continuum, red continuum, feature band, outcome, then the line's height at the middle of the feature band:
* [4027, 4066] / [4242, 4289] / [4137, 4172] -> 2.6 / 10.9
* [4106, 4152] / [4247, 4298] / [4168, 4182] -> 0.0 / 10.4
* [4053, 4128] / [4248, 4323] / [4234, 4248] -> -0.7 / 10.5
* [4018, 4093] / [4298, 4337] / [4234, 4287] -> -2.7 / 10.3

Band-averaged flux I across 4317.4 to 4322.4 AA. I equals 11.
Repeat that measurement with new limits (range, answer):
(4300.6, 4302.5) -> 8.97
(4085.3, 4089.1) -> 10.9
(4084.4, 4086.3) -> 11.7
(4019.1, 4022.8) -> 9.06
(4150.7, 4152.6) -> 8.61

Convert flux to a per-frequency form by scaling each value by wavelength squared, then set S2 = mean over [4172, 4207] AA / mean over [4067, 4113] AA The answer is 1.1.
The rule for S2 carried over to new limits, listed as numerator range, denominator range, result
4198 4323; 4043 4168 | 1.08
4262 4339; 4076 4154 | 1.10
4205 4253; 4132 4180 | 1.08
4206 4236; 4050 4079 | 1.02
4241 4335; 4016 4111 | 1.10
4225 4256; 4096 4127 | 1.14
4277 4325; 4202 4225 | 1.04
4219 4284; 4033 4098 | 1.07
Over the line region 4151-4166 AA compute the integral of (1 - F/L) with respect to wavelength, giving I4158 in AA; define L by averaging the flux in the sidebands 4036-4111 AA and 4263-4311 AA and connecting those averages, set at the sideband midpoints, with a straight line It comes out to 0.7 AA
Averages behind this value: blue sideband 10.6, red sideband 10.4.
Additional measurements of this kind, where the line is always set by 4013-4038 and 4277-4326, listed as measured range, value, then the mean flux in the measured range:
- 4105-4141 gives 0.8 AA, 10.3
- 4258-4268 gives 0.0 AA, 10.4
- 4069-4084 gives 0.2 AA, 10.4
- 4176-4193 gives -1.5 AA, 11.4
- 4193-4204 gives 0.4 AA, 10.1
